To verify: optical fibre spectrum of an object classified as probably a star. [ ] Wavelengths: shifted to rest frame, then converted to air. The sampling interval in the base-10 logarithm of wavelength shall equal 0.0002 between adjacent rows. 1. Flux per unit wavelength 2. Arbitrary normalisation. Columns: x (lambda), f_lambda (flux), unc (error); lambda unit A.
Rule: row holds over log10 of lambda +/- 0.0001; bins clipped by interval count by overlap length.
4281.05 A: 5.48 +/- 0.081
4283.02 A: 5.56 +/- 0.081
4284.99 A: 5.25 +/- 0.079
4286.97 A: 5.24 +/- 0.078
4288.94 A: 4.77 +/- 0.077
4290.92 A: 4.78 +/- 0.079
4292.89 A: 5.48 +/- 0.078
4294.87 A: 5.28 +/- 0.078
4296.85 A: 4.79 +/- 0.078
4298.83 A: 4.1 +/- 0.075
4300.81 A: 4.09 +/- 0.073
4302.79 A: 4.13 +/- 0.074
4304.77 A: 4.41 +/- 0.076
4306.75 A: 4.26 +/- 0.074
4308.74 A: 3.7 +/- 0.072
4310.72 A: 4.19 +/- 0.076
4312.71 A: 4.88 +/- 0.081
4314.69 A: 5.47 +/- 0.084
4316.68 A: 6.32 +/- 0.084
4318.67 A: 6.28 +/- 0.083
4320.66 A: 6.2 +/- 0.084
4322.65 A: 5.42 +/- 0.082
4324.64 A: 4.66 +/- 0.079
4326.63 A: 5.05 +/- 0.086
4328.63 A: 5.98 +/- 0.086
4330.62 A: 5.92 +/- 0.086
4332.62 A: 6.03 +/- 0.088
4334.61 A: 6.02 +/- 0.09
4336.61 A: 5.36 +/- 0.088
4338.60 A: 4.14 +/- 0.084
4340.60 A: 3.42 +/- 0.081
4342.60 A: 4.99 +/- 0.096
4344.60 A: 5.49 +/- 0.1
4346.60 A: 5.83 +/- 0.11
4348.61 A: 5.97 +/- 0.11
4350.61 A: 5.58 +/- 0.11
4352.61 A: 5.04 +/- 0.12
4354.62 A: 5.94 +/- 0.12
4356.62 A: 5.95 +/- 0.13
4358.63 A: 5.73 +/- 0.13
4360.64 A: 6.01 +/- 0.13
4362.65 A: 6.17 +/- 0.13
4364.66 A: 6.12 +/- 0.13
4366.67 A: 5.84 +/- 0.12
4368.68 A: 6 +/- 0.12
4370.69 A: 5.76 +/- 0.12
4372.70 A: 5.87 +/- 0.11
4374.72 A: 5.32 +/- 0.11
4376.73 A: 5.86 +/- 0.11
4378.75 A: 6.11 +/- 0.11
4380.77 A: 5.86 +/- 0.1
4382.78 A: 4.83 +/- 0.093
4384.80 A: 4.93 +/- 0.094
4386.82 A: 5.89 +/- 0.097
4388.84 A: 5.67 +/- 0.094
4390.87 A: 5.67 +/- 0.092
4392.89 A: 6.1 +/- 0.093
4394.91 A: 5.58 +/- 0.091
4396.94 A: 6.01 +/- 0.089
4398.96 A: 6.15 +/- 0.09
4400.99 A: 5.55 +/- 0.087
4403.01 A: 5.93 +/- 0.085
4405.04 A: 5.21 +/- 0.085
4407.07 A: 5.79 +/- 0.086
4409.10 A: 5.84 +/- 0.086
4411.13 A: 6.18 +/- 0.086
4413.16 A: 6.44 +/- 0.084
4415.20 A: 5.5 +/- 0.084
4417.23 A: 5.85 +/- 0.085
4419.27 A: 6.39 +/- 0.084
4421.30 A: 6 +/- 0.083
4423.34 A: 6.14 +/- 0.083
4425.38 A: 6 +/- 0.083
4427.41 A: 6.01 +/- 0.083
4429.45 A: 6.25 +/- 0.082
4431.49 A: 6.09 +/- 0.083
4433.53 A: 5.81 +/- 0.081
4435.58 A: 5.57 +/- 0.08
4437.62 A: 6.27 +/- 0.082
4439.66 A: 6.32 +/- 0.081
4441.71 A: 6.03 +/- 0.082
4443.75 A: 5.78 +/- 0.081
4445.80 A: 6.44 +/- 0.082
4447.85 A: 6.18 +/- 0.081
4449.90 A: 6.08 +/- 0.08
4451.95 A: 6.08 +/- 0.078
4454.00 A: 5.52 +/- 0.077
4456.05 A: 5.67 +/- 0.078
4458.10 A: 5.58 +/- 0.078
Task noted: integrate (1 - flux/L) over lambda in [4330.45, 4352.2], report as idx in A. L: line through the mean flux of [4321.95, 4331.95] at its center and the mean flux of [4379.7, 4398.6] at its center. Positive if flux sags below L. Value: 0.6 A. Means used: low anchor 5.42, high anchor 5.64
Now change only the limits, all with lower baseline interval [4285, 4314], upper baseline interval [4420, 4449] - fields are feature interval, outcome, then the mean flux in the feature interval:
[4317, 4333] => -2.69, 5.7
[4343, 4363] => -2.10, 5.73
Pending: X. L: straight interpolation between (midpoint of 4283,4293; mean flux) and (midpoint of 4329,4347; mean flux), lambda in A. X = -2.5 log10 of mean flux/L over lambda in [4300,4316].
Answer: 0.17 mag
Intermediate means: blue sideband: 5.12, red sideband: 5.25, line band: 4.43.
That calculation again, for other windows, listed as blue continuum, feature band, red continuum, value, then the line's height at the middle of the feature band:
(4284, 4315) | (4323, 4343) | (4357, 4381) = 0.02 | 5.25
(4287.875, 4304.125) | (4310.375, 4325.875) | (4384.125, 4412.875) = -0.12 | 4.91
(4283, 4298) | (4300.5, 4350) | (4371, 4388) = 0.03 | 5.3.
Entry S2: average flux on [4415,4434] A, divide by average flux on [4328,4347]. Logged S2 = 1.1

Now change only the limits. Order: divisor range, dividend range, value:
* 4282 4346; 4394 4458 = 1.18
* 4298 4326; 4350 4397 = 1.18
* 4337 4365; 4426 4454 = 1.11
